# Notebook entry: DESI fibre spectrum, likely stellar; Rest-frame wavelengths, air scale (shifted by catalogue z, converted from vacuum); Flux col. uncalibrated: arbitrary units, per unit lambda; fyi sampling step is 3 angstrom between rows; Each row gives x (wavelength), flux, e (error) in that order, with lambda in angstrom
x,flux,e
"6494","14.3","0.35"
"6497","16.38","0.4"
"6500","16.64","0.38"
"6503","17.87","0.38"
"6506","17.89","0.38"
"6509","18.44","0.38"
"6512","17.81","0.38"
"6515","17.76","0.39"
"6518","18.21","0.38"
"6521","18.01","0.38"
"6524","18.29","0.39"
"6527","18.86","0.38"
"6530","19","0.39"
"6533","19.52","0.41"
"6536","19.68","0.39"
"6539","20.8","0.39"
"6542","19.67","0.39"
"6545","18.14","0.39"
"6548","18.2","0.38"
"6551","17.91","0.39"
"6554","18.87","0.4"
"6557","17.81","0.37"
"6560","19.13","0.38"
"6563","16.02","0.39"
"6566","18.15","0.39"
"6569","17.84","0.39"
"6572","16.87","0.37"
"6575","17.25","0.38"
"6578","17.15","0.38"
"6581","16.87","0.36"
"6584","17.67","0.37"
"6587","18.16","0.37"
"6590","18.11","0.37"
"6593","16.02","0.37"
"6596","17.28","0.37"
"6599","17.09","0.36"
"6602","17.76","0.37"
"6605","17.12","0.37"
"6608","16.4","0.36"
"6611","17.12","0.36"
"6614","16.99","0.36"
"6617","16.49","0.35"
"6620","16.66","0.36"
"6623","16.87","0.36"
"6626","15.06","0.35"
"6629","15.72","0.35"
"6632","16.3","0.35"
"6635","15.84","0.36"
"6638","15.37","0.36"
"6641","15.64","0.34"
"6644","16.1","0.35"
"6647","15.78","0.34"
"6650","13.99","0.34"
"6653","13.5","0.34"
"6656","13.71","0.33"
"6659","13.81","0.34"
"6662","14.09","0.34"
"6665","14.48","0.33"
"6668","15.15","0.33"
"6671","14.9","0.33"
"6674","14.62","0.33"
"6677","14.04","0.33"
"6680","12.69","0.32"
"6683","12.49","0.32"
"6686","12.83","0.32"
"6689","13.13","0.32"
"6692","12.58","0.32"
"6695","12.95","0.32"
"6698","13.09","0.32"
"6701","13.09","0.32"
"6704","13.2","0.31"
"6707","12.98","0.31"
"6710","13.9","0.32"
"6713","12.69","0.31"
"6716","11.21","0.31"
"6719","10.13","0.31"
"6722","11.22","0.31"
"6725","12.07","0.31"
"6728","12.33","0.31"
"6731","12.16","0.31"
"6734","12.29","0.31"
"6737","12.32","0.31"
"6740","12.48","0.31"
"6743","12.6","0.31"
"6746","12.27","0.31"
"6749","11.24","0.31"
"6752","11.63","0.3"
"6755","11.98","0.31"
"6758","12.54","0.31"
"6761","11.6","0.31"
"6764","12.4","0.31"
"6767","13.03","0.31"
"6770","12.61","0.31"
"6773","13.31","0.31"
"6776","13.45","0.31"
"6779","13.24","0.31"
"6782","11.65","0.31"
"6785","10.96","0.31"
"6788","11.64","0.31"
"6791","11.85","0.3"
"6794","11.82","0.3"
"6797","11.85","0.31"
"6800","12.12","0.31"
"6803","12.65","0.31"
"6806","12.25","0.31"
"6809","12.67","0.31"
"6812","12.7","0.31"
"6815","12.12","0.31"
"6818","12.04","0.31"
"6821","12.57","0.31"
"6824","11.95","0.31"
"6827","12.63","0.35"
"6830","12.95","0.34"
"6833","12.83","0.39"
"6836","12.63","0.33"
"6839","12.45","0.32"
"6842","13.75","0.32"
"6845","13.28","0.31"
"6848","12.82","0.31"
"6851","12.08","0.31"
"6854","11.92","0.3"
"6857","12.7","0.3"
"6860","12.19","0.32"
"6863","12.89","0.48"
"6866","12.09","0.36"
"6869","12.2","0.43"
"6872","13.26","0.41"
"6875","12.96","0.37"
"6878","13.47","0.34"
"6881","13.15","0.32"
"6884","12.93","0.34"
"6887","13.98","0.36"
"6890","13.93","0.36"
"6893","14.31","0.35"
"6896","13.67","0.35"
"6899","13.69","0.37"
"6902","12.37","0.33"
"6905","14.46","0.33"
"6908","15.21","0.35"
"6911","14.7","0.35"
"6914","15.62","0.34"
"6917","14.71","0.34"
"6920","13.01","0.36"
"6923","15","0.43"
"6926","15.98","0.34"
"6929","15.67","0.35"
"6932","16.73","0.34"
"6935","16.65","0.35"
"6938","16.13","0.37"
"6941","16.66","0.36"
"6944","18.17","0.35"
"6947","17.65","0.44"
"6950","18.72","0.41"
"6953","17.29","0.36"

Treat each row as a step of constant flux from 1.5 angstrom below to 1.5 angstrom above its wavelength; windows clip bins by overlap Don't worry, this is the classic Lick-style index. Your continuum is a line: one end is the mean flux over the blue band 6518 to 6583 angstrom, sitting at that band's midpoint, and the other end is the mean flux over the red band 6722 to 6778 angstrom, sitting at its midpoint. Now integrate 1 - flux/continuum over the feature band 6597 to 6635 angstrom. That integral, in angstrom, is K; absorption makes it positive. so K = -0.6 angstrom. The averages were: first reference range 18.3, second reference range 12.3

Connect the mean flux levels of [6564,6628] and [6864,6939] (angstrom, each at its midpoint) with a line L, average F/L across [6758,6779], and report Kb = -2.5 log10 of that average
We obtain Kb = 0.208 mag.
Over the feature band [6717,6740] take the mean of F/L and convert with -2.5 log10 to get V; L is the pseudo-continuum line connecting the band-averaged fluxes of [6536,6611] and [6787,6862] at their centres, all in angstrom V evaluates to 0.22 mag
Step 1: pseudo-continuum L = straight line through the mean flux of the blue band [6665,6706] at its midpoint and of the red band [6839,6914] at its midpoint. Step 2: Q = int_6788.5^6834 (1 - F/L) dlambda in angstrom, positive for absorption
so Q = 3.5 angstrom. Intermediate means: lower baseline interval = 13.5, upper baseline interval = 13.3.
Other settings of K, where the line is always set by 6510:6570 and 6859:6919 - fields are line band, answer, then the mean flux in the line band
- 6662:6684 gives 3.4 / 14.1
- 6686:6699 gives 2.7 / 12.9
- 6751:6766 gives 3.3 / 12.1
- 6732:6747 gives 3.2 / 12.4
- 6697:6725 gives 6.5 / 12.4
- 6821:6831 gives 1.4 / 12.5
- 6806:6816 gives 1.5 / 12.5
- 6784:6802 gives 3.8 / 11.8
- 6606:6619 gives 0.5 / 16.8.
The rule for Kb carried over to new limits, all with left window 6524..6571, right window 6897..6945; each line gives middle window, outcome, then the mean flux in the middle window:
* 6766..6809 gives 0.31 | 12.3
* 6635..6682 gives 0.21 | 14.5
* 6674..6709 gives 0.30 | 13.1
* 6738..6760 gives 0.36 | 12.1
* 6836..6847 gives 0.22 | 13.1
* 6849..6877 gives 0.25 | 12.5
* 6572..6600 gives 0.06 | 17.3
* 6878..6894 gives 0.14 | 13.6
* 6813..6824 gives 0.30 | 12.2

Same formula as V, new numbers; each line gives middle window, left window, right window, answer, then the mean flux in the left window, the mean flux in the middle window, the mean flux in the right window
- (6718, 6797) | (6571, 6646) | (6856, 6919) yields 0.233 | 16.7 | 12.1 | 13.5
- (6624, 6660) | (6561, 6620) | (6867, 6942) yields 0.110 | 17.2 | 15.1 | 14.4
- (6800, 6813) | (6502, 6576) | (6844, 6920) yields 0.158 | 18.3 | 12.5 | 13.4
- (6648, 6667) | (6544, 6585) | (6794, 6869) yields 0.136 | 17.7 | 14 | 12.5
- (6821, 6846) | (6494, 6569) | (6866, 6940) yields 0.175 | 18.2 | 12.8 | 14.3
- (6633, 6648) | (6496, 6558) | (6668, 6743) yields -0.067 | 18.4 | 15.8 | 12.8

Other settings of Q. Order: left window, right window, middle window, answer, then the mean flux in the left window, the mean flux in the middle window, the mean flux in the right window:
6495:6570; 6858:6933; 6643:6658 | 2.0 angstrom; 18.3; 14.5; 13.9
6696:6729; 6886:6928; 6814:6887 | 5.7 angstrom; 12.4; 12.7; 14.4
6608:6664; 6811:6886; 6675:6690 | 1.8 angstrom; 15.5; 13.1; 12.7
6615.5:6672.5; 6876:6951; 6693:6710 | 2.3 angstrom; 15.2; 13.1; 15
